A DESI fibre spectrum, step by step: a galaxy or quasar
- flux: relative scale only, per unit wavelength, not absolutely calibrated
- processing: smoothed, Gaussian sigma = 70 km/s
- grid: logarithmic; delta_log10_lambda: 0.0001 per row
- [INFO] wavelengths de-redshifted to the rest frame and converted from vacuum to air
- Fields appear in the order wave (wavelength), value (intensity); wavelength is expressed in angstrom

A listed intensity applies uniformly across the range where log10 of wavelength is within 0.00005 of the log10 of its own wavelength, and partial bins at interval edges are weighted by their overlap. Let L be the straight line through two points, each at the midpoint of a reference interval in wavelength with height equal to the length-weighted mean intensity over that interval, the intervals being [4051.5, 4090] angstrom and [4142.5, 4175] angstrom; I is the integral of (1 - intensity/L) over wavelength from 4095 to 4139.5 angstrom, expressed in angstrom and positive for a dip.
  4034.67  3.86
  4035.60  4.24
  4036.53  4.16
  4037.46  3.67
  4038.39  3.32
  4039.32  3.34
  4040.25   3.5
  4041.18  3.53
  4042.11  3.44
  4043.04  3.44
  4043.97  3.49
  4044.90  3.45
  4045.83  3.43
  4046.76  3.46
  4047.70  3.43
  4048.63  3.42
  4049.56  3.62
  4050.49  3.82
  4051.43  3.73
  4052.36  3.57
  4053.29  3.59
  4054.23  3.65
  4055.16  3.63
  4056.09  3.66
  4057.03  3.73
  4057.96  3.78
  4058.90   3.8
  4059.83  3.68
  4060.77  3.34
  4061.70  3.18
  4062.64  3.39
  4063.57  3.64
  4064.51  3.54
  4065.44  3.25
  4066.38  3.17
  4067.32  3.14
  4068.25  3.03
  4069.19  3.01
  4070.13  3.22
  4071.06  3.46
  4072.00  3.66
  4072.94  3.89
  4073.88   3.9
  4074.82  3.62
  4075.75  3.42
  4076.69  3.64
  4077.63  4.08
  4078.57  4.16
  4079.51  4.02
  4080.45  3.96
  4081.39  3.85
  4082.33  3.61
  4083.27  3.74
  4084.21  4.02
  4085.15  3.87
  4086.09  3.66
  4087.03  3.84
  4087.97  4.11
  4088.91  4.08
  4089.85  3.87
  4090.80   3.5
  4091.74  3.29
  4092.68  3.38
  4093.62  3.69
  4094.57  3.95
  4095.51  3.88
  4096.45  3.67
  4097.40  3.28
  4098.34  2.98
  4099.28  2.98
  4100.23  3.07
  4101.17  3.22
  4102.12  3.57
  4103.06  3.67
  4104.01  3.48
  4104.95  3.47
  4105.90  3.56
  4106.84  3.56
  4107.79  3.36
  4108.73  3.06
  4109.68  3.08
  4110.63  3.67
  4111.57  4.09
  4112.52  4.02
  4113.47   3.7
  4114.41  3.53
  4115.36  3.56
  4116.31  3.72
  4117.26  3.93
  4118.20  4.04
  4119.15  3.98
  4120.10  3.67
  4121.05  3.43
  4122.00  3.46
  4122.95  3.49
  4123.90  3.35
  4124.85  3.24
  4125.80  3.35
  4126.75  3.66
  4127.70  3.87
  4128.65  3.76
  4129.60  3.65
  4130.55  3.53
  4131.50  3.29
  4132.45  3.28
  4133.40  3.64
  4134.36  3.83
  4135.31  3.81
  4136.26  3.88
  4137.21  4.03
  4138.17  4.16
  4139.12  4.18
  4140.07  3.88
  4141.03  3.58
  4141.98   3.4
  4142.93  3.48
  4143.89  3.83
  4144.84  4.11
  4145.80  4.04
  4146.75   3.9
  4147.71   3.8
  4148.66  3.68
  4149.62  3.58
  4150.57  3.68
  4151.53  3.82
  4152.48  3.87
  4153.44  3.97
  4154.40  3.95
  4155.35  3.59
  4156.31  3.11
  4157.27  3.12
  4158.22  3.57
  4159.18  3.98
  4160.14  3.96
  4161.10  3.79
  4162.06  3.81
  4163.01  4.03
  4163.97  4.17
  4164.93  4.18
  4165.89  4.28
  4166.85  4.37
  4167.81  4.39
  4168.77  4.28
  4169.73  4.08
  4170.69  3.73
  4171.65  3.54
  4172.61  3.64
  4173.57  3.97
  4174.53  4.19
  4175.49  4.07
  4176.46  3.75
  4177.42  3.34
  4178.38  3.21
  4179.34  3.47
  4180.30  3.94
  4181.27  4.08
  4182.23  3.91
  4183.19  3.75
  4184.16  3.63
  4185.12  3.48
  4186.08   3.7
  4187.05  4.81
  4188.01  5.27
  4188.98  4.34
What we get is 2.07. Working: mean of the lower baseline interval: 3.65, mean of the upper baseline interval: 3.87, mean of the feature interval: 3.59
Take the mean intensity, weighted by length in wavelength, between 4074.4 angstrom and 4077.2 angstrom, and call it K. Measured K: 3.57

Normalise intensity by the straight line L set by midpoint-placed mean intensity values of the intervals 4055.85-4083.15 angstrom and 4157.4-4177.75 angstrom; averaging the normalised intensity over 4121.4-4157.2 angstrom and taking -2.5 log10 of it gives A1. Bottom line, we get 0.04 mag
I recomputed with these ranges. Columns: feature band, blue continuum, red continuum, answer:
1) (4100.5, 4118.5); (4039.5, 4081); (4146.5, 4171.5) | 0.6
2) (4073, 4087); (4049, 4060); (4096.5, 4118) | -0.9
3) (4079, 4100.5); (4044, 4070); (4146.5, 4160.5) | -0.7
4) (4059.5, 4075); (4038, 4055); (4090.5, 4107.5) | 0.3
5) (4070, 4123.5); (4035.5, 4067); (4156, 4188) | 0.4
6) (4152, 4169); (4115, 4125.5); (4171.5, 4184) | -0.9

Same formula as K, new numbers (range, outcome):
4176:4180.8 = 3.54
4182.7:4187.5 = 3.87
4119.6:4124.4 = 3.48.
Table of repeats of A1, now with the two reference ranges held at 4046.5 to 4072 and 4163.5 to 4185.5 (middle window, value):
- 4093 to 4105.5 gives 0.05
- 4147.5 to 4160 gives 0.04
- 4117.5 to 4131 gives 0.03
